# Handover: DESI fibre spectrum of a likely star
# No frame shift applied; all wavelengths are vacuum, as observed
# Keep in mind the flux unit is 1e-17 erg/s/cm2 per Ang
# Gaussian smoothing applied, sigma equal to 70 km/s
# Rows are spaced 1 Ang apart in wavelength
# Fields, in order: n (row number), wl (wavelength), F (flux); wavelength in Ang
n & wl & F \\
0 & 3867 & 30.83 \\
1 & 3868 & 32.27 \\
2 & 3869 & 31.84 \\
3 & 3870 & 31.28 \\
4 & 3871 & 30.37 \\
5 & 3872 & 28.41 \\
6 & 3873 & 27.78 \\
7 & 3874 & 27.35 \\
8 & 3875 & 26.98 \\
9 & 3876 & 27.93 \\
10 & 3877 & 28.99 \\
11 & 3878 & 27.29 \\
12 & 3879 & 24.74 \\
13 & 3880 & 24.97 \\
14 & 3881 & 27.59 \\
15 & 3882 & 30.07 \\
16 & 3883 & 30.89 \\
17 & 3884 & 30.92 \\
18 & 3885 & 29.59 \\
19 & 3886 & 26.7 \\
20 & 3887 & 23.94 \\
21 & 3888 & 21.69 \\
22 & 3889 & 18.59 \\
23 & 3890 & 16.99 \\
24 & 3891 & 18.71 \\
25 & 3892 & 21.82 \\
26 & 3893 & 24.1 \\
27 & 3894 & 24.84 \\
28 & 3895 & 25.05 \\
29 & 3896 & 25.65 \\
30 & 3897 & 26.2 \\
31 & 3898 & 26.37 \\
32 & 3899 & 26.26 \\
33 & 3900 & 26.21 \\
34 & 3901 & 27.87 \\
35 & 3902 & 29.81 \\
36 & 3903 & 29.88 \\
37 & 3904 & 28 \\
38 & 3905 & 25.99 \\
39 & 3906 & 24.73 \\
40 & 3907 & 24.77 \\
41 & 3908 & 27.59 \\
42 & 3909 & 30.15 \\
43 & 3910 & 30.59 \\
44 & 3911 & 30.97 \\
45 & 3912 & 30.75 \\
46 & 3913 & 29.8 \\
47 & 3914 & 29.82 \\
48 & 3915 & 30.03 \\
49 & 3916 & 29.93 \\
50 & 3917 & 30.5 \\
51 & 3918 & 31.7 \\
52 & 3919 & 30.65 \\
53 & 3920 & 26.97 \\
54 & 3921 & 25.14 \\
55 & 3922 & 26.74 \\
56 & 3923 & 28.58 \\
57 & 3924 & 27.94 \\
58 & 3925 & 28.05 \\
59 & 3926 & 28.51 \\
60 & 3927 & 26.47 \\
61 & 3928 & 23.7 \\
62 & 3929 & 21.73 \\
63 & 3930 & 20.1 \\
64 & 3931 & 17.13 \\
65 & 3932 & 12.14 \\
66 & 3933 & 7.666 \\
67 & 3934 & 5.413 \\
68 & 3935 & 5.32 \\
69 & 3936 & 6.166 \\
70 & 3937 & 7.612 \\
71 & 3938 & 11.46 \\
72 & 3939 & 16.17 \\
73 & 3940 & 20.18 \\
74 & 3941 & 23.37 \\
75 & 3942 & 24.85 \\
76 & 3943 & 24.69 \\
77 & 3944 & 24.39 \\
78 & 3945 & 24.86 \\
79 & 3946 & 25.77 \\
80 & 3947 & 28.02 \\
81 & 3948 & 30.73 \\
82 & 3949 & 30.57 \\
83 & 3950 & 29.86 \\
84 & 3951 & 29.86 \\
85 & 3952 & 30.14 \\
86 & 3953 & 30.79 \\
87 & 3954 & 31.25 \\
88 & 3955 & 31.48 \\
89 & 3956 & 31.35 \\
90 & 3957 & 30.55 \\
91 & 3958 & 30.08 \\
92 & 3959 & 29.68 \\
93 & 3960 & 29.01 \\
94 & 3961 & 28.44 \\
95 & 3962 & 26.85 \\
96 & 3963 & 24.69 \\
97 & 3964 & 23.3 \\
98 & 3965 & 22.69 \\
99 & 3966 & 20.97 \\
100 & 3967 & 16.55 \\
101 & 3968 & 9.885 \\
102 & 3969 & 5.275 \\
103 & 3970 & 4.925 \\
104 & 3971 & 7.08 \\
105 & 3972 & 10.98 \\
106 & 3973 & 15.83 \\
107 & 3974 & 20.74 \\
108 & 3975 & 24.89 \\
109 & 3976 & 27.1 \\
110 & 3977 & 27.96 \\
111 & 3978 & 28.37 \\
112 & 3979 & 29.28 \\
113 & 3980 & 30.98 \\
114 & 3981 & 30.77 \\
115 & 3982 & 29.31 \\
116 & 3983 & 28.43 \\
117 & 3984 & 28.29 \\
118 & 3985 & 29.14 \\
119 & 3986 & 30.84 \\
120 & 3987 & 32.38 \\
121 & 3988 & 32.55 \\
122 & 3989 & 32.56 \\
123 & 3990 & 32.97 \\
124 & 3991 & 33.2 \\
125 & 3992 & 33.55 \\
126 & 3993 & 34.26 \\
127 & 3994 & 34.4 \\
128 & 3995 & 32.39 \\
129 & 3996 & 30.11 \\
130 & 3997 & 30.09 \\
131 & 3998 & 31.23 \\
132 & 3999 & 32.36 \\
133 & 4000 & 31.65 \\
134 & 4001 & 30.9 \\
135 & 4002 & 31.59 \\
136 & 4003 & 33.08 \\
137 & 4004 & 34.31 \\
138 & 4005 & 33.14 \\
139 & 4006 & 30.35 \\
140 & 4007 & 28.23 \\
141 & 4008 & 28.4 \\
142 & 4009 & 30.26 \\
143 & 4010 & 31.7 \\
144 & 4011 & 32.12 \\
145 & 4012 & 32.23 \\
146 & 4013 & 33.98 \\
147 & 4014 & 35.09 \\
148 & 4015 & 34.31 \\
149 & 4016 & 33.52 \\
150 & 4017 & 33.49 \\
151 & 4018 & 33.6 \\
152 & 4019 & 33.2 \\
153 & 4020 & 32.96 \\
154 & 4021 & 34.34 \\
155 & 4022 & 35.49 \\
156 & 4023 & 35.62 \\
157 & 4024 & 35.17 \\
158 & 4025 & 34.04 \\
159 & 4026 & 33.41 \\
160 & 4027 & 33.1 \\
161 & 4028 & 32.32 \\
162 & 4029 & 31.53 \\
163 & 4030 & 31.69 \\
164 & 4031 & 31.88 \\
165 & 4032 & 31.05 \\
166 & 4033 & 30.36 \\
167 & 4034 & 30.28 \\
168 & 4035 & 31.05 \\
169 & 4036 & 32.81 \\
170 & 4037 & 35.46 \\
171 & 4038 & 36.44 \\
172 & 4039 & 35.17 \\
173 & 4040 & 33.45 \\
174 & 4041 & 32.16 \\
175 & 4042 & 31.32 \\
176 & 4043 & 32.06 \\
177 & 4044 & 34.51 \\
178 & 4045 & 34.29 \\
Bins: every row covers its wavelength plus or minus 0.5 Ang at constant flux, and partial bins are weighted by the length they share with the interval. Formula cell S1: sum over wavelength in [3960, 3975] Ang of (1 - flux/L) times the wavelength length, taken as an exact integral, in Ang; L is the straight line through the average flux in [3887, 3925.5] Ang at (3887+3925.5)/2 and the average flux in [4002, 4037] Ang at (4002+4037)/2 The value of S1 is 6.1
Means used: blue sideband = 26.8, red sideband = 32.6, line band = 17.7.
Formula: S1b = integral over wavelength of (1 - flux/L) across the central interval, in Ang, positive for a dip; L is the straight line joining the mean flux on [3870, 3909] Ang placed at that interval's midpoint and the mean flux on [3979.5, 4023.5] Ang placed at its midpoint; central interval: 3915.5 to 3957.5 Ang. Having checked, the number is 7.29 Ang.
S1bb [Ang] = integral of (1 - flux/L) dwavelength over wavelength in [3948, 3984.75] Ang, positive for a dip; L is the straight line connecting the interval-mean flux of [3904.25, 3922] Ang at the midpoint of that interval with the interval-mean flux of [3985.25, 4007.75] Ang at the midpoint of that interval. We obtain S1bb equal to 7.2 Ang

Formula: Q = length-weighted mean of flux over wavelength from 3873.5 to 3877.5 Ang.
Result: 27.8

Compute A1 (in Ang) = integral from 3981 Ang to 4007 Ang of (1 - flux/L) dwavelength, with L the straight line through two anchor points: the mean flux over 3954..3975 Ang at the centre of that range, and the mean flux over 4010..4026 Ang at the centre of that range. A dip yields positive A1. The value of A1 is -3.20 Ang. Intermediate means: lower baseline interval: 21.4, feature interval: 31.6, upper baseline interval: 33.9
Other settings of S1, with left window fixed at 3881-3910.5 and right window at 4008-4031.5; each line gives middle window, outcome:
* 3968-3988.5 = 5.0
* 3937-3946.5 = 2.5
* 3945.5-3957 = -0.3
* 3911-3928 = -0.9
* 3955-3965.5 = 0.7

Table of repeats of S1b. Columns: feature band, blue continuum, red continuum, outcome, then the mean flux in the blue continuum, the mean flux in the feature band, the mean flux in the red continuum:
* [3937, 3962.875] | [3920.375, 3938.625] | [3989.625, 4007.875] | -4.63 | 18.4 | 26.6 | 32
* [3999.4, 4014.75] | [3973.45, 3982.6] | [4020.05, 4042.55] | -0.62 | 27.7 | 31.8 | 33.1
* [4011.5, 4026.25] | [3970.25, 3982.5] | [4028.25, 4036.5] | -2.33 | 23.2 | 34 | 31.4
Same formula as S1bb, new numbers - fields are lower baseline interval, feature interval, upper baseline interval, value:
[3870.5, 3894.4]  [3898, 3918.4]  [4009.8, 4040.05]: -1.1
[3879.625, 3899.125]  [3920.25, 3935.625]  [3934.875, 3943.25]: -1.9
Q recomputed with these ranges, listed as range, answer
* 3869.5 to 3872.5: 30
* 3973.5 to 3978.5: 25.8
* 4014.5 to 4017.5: 33.8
